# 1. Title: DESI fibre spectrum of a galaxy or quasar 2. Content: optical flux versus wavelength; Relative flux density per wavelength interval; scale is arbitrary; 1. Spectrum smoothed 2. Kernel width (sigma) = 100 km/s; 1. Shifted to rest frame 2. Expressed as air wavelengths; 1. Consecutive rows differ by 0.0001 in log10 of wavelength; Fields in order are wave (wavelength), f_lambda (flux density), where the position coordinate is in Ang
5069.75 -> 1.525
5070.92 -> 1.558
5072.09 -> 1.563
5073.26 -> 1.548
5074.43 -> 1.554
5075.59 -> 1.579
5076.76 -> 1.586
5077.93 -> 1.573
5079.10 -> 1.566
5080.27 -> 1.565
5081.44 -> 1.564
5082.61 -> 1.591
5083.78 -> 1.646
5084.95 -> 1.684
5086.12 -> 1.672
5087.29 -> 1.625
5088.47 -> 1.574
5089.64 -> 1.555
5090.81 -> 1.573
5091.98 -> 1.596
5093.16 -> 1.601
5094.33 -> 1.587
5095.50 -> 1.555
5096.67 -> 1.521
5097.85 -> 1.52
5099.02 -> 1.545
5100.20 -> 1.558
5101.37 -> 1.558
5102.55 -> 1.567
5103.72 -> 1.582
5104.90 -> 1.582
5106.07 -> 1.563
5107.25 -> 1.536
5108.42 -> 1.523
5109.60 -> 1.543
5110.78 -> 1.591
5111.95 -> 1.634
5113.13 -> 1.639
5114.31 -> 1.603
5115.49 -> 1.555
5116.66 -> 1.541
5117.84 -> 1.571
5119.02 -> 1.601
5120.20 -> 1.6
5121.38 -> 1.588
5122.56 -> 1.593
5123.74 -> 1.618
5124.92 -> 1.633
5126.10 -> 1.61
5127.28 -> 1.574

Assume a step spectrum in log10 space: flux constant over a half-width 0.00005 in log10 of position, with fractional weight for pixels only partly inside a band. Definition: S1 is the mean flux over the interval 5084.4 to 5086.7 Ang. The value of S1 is 1.68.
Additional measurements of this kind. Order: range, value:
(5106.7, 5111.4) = 1.55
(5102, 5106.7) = 1.57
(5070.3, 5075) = 1.55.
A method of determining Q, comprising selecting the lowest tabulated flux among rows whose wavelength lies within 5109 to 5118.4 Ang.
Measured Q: 1.541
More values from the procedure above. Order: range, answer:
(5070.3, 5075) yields 1.548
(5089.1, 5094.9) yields 1.555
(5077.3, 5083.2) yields 1.564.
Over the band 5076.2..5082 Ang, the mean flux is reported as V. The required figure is 1.57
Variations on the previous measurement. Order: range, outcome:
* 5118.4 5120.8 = 1.6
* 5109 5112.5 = 1.59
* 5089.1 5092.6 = 1.57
